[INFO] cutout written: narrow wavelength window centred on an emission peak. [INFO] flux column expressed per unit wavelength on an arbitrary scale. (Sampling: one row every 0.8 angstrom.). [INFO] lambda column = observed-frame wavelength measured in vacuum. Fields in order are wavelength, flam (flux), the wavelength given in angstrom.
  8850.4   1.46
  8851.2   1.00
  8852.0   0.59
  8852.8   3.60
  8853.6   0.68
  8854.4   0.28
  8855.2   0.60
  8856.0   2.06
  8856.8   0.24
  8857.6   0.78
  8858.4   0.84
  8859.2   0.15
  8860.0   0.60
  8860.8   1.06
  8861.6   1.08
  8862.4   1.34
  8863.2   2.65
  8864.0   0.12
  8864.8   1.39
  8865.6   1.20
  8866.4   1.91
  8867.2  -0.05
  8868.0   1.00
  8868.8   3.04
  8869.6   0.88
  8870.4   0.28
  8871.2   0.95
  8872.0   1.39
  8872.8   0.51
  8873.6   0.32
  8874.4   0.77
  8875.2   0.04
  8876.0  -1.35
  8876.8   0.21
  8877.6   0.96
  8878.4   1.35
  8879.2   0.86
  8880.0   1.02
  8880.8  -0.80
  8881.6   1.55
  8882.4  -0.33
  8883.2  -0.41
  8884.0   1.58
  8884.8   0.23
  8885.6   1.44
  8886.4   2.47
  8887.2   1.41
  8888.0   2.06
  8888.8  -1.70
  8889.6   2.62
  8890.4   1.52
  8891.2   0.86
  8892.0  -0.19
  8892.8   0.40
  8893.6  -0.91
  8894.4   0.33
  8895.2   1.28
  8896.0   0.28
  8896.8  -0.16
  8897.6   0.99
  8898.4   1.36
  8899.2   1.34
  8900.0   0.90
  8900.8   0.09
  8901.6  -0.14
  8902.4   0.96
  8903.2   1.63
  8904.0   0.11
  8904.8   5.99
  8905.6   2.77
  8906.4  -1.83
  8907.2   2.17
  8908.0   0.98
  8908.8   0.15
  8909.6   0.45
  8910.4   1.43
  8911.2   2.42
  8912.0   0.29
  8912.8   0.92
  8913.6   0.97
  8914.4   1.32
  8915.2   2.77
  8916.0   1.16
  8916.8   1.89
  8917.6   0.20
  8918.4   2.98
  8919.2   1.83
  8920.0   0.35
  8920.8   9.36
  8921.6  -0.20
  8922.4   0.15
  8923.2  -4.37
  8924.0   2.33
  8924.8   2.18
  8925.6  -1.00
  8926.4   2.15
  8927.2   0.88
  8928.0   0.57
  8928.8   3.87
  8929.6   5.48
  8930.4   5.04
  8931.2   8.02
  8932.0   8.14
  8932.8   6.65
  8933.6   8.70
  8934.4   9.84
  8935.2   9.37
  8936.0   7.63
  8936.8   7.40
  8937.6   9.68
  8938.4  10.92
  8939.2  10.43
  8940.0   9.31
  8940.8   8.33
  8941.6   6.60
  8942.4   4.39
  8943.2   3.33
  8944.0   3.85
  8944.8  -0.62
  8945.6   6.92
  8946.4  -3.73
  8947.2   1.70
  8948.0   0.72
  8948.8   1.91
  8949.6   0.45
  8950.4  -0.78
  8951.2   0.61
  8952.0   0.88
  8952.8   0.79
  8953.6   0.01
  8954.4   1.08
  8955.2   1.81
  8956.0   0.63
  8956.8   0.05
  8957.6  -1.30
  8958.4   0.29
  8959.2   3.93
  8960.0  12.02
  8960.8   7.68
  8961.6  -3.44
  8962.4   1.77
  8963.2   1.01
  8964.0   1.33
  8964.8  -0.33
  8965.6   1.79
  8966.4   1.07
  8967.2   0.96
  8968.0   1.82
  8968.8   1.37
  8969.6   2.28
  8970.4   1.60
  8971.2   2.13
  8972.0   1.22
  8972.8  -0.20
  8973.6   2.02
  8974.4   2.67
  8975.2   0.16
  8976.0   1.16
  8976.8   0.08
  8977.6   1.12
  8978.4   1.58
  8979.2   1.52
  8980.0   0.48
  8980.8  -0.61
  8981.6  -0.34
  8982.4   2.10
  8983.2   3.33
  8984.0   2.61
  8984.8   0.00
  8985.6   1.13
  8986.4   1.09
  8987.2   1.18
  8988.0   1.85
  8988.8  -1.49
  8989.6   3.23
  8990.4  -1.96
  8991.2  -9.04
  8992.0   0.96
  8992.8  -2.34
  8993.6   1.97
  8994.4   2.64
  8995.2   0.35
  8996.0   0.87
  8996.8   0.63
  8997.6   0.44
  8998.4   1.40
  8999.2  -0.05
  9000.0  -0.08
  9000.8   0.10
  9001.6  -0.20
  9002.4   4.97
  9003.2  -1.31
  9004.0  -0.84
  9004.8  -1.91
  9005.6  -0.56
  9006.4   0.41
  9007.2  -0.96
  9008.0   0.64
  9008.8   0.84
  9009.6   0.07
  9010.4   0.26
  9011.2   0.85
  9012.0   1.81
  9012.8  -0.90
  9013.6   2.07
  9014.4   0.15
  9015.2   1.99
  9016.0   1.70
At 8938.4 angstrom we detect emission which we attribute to [O II]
